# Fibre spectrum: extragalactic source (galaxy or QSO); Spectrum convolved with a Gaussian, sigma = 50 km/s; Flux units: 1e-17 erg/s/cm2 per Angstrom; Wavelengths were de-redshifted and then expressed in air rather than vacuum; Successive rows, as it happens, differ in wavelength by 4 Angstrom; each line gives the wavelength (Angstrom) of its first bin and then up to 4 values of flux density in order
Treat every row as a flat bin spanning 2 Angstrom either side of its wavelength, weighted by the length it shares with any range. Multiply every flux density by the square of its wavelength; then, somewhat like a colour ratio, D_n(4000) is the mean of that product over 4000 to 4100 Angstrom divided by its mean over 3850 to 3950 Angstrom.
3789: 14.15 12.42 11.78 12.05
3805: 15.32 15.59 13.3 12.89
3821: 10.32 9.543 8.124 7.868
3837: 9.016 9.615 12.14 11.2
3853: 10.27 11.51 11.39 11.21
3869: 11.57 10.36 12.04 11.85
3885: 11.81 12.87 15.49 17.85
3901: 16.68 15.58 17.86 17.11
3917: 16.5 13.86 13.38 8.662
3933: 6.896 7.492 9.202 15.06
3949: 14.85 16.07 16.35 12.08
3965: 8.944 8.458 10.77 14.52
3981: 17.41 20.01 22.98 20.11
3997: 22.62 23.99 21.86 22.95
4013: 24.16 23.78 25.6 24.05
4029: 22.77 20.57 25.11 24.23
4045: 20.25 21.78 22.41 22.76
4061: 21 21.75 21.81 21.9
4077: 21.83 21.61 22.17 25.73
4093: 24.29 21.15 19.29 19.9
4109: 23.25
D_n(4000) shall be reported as 1.91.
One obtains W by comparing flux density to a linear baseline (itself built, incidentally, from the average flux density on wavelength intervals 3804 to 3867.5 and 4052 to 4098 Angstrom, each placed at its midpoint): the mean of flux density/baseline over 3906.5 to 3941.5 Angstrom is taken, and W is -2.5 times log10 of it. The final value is 0.21 mag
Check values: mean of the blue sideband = 11.1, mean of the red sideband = 22.4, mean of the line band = 12.5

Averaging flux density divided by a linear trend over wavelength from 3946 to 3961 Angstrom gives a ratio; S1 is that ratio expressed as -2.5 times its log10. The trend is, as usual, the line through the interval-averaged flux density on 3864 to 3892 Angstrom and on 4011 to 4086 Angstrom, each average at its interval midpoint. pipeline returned 0.094 mag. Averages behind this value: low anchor 11.8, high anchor 22.6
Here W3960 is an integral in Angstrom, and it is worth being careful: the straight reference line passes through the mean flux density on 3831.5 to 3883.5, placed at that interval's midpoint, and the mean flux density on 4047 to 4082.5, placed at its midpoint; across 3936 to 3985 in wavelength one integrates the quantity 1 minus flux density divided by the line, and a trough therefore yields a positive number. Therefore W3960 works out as 10.0 Angstrom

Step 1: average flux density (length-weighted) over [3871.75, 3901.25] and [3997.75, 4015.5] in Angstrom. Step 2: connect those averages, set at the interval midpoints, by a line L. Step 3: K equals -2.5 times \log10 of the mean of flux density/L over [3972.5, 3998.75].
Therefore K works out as 0.15 mag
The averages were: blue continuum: 13.5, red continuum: 23.2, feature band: 18.7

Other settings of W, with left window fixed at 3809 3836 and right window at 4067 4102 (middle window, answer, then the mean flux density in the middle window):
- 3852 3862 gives 0.10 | 11.1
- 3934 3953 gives 0.33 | 11.9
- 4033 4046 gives -0.14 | 23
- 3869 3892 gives 0.12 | 11.9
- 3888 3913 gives -0.15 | 16.3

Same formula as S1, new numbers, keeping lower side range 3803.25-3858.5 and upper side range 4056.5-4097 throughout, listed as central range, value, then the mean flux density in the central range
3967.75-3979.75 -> 0.44 mag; 11.8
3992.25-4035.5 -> -0.18 mag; 23.1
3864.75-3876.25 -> 0.17 mag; 11.1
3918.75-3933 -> 0.34 mag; 11.3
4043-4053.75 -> -0.01 mag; 21.4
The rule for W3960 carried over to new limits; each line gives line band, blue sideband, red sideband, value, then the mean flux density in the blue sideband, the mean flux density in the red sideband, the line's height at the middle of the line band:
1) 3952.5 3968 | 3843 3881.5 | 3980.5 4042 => 4.9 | 11.3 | 22.7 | 18.8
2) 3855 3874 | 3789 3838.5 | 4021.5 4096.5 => 3.6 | 11.7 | 22.6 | 13.9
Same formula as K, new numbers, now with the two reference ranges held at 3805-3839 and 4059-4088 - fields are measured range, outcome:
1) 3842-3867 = 0.12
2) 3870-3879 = 0.19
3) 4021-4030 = -0.21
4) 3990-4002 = -0.19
